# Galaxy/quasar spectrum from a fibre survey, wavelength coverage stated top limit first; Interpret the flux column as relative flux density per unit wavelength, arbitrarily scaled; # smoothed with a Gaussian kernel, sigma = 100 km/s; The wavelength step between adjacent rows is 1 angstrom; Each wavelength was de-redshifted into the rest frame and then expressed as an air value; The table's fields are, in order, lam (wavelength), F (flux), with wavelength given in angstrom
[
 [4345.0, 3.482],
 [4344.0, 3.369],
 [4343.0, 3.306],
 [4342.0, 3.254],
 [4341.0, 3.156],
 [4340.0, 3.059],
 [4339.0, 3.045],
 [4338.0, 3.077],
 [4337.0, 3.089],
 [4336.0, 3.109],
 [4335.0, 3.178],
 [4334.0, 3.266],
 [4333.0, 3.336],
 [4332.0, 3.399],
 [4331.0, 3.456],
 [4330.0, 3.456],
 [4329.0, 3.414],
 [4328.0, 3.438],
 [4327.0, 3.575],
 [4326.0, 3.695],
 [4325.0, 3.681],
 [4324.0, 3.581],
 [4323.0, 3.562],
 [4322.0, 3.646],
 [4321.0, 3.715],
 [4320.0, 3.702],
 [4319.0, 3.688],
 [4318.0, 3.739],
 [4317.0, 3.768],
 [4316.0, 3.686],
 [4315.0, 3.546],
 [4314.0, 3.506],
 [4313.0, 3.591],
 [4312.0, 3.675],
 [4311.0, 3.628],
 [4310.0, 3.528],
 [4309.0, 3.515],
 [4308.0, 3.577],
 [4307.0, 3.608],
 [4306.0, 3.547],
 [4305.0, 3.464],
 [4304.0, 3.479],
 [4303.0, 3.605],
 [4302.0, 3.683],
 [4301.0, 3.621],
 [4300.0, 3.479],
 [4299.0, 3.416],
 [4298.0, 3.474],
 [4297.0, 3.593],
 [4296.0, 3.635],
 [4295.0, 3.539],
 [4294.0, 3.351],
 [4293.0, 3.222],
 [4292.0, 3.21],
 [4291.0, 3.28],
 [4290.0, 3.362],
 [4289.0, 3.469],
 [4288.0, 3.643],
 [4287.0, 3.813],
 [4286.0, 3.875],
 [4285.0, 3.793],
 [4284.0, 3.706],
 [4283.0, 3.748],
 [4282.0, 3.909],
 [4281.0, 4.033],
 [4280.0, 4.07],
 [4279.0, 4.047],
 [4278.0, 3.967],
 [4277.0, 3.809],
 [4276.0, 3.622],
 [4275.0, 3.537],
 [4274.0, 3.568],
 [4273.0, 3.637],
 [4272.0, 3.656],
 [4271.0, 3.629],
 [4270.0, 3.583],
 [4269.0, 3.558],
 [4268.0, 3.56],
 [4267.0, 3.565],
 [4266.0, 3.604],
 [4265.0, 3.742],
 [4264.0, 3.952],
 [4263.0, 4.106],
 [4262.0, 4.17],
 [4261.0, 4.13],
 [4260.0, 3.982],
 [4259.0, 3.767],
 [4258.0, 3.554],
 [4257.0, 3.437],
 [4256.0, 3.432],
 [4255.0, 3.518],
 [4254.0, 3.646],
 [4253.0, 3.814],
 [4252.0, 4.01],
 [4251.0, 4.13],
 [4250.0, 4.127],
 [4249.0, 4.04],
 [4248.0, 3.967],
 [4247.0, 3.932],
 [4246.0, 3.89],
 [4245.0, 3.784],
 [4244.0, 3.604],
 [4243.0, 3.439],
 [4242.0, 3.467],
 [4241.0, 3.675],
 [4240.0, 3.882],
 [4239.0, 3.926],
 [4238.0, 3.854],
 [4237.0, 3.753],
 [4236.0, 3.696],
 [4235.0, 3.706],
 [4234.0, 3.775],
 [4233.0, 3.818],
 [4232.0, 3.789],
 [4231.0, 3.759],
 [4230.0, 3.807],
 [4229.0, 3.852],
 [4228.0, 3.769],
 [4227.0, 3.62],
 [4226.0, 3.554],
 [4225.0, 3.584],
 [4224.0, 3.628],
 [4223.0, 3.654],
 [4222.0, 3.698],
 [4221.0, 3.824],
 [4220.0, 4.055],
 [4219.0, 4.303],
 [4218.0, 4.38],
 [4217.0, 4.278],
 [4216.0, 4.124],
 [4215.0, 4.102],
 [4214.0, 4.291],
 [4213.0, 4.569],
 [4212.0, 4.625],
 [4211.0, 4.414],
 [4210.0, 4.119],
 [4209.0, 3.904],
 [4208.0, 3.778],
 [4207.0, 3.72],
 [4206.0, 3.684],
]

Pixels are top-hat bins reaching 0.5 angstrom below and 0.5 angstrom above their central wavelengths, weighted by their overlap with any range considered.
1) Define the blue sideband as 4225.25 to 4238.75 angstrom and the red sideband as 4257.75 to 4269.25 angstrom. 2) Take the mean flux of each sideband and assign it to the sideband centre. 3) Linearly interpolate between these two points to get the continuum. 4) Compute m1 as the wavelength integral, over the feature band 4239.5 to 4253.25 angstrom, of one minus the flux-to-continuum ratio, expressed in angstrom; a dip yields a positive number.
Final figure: -0.2 angstrom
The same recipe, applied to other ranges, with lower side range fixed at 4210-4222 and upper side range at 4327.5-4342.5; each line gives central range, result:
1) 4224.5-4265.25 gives 2.1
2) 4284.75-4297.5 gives 0.3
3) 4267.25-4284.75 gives 0.0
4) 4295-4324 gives -1.1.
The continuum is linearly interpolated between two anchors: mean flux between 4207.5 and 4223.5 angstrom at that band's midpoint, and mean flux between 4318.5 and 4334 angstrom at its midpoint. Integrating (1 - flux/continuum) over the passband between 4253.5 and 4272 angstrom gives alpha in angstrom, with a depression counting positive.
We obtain 0.8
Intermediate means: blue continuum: 4.13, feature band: 3.72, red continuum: 3.55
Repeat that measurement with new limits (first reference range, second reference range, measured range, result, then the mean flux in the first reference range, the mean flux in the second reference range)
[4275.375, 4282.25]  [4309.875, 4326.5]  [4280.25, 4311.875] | 1.8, 3.92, 3.65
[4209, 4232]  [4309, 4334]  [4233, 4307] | 1.7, 3.99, 3.58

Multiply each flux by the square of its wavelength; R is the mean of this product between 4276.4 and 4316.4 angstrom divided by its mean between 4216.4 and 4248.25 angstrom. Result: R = 0.98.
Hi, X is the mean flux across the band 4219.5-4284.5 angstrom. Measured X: 3.77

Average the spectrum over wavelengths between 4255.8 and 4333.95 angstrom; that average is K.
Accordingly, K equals 3.63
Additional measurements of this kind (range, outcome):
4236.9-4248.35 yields 3.76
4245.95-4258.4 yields 3.81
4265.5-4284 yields 3.73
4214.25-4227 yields 3.93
